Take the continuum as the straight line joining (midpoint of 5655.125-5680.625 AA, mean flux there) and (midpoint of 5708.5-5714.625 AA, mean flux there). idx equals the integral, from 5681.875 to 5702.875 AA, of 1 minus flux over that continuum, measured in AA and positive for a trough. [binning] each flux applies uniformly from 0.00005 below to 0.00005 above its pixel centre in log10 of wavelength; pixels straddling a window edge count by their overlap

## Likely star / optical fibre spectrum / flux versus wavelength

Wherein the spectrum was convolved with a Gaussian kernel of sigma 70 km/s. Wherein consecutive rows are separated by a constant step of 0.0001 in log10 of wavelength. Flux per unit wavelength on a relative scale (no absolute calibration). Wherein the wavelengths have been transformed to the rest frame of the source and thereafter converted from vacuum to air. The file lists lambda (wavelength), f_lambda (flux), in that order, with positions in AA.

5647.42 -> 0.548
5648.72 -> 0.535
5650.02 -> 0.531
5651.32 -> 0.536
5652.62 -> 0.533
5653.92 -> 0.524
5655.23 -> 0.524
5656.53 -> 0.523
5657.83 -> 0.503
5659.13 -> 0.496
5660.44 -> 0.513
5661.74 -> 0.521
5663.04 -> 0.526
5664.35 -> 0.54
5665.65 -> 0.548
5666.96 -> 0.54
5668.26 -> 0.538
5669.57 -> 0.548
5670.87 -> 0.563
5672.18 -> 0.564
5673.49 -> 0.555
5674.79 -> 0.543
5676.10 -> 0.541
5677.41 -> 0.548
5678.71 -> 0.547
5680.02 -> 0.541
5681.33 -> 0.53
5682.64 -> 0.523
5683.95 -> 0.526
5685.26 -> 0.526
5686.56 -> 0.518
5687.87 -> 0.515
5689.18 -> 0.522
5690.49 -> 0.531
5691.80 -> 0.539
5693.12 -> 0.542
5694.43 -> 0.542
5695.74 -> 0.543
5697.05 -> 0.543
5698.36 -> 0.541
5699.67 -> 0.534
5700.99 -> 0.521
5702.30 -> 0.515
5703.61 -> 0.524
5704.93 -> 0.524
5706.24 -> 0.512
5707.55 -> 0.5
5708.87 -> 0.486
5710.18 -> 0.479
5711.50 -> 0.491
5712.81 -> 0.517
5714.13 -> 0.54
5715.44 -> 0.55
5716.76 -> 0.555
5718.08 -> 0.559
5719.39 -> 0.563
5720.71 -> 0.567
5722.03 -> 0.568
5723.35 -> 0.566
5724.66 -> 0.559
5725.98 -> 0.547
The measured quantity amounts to -0.52 AA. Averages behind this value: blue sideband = 0.536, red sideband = 0.502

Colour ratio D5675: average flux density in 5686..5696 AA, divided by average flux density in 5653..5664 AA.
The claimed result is 1.03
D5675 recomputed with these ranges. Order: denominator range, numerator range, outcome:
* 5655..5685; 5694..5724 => 0.99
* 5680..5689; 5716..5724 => 1.07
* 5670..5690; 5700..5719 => 0.97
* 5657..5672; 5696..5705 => 1.00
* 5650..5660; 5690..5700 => 1.04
